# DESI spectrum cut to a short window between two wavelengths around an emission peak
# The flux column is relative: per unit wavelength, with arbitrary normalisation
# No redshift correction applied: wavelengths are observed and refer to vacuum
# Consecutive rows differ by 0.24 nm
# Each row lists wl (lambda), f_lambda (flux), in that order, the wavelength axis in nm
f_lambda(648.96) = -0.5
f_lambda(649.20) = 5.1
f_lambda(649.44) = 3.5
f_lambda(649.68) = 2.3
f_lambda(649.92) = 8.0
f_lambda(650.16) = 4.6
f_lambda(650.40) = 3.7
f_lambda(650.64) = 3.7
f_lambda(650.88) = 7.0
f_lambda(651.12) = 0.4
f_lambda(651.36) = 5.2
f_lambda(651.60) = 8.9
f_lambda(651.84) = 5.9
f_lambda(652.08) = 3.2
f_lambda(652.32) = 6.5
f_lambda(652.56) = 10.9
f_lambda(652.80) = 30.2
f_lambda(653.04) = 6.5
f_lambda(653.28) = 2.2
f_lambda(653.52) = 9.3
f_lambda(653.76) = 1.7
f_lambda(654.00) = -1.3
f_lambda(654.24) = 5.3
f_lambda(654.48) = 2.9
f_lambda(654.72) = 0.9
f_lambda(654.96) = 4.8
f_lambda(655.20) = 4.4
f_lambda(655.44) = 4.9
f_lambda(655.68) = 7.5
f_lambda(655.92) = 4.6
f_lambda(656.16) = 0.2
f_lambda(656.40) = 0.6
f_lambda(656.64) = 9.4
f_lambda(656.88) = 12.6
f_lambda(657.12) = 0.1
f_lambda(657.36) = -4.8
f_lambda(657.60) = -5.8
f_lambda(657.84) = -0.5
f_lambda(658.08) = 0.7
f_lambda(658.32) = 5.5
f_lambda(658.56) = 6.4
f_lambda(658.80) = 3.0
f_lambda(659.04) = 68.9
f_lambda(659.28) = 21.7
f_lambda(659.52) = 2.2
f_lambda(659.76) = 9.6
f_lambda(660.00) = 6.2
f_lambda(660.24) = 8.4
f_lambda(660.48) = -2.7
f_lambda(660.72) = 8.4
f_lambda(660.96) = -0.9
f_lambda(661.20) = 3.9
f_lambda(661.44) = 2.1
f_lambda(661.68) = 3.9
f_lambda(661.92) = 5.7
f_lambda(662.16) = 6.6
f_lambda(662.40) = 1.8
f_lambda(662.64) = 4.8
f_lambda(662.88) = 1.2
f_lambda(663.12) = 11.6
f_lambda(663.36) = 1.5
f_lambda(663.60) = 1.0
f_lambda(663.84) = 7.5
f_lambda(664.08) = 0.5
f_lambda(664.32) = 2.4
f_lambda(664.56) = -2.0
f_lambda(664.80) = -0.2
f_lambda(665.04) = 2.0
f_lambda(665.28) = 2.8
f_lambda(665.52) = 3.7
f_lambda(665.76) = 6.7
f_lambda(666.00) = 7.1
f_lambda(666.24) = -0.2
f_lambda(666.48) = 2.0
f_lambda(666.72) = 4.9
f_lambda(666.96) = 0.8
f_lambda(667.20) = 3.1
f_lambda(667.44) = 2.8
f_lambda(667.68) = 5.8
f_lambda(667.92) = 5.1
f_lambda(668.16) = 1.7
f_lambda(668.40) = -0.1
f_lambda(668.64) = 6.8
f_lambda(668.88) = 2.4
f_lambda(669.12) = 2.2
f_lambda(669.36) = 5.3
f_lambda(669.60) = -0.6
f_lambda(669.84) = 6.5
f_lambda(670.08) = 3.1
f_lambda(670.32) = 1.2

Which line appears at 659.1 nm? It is [O III] 5007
